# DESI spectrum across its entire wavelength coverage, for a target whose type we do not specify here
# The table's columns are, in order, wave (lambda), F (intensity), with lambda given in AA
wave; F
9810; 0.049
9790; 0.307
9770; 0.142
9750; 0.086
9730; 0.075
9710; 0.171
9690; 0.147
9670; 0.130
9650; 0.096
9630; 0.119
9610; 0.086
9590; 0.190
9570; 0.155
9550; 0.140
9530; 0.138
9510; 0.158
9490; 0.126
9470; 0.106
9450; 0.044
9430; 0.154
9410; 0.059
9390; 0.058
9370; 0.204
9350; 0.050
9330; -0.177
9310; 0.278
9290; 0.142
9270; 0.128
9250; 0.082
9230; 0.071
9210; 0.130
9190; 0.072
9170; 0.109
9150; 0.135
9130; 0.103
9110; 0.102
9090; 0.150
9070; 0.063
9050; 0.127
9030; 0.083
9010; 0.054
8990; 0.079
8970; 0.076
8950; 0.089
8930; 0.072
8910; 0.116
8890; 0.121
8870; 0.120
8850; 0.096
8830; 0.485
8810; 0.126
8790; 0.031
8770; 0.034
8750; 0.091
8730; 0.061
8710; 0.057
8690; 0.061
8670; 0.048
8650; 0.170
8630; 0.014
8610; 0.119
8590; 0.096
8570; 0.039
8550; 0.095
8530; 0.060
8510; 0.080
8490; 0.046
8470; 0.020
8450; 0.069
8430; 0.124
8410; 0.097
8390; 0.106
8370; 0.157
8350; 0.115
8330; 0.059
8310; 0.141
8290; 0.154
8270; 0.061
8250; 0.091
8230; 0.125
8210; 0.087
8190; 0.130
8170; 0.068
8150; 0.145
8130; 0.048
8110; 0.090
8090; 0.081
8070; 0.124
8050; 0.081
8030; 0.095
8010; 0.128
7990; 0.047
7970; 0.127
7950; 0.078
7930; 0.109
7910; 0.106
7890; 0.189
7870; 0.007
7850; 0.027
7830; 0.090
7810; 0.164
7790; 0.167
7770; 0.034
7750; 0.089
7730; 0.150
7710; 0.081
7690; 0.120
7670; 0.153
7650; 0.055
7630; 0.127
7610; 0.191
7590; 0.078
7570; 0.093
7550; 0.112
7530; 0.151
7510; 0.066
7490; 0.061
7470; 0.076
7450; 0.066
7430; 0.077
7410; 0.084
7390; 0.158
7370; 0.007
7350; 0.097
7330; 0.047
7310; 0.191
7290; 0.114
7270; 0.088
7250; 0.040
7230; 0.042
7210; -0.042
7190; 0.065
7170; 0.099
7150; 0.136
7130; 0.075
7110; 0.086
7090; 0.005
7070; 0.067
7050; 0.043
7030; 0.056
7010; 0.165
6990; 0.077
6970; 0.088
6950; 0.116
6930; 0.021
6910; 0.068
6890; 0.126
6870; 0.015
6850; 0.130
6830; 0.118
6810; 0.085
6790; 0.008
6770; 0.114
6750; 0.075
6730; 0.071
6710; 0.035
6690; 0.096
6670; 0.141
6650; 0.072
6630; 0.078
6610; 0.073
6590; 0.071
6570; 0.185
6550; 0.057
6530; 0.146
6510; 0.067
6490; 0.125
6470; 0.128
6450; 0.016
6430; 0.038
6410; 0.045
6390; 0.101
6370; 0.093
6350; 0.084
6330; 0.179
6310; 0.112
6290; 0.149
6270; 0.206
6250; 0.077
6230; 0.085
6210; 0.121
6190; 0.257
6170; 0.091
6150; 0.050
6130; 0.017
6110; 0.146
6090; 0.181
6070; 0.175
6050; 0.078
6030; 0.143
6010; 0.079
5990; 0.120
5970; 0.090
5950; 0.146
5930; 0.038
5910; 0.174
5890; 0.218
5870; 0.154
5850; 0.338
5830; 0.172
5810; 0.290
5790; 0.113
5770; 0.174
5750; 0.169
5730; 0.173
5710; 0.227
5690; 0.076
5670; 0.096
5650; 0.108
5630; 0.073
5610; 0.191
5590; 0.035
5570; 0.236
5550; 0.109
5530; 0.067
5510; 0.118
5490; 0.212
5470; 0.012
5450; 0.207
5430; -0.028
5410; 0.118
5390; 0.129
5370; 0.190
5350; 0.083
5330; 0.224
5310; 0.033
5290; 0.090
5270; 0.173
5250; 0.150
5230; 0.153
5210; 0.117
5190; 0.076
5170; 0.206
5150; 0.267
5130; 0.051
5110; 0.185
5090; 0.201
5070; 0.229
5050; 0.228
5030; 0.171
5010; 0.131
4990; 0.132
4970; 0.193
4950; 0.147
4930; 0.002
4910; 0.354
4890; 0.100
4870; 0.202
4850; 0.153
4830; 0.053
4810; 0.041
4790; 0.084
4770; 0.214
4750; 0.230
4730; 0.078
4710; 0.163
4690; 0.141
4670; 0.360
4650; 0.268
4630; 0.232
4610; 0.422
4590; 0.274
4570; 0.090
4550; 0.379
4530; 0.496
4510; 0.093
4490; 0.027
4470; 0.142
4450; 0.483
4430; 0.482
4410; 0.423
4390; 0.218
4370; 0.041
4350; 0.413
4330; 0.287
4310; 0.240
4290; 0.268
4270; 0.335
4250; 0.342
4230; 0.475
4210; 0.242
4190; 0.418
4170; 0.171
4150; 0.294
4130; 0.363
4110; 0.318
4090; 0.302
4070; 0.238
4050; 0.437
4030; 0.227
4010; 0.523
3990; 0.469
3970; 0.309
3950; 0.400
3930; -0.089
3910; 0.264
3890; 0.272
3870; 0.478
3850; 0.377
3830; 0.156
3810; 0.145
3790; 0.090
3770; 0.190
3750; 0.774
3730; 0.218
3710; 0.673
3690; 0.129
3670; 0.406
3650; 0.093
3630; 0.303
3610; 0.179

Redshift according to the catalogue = 1.368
